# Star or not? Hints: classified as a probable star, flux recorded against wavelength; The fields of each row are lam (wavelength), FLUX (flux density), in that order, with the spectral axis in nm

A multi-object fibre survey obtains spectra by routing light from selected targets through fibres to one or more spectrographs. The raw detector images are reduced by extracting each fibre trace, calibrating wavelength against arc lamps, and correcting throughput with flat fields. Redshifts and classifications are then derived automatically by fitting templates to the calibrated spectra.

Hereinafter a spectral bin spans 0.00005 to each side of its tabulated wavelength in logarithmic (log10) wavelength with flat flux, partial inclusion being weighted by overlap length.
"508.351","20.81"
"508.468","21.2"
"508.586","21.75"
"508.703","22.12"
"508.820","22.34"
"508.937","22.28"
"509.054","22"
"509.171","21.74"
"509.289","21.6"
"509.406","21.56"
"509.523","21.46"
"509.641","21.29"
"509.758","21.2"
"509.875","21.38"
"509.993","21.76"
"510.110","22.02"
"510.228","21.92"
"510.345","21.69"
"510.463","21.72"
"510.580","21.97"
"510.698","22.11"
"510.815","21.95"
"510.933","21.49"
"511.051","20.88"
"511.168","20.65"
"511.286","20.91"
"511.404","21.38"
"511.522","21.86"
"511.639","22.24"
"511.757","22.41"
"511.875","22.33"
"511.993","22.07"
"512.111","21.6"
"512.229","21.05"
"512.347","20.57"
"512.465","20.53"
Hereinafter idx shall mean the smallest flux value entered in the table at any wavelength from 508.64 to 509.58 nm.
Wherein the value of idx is 21.46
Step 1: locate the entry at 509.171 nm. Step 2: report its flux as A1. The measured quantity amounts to 21.74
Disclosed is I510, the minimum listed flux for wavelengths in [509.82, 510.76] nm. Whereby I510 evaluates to 21.38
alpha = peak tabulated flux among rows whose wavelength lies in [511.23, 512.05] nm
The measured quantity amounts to 22.41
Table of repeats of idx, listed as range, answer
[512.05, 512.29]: 21.05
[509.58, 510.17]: 21.2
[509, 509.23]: 21.74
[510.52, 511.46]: 20.65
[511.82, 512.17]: 21.6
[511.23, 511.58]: 20.91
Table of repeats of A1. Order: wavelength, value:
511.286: 20.91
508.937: 22.28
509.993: 21.76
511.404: 21.38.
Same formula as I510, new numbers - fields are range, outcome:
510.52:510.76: 21.97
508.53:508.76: 21.75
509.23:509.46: 21.56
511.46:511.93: 21.86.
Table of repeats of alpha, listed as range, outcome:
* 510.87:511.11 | 21.49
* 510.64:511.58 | 22.11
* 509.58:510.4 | 22.02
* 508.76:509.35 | 22.34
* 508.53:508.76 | 22.12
